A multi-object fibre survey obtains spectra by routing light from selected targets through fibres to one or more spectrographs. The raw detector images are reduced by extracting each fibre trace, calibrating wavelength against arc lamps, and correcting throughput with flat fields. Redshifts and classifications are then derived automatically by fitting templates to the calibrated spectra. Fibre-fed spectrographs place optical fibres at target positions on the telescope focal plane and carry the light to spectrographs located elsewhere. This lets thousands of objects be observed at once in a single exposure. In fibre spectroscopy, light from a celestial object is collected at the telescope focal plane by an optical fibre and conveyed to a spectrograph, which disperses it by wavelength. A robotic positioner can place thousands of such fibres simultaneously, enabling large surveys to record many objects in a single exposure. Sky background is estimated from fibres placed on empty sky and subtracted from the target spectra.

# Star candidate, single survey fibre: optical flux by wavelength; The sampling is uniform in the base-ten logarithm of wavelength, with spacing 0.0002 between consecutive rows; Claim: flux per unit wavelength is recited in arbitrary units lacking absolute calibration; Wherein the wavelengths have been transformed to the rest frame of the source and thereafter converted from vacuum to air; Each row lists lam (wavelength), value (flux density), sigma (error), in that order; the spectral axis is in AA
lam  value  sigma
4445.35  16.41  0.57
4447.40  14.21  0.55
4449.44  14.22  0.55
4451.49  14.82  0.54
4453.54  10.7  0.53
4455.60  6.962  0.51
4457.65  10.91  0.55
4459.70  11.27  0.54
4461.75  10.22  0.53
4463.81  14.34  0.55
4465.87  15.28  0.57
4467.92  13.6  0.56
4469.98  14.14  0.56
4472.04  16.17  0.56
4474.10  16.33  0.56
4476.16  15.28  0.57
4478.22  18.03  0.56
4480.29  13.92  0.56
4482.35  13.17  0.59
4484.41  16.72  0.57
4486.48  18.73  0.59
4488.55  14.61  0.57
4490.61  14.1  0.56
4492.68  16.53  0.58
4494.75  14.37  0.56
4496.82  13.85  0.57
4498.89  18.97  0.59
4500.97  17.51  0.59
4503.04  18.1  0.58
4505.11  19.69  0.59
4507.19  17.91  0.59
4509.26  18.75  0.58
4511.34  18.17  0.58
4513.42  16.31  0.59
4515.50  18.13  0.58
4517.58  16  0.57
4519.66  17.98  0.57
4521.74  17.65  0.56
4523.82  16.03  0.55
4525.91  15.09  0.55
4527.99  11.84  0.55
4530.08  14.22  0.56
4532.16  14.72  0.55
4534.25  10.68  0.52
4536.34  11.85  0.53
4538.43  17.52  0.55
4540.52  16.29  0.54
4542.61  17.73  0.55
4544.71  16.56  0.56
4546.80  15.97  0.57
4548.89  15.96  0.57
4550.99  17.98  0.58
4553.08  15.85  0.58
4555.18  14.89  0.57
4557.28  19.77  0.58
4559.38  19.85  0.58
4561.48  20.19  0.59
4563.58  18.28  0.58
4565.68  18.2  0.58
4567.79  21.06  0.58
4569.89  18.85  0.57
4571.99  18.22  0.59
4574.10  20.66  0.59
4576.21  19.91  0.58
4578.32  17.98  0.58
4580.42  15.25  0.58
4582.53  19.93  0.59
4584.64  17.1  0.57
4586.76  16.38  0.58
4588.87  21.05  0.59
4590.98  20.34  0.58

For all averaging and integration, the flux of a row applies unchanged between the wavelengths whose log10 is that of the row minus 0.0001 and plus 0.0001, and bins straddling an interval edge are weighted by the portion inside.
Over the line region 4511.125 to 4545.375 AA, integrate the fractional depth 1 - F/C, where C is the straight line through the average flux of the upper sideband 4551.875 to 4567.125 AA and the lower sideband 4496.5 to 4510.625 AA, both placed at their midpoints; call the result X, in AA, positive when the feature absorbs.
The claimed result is 4.7 AA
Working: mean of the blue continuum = 18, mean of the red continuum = 18.2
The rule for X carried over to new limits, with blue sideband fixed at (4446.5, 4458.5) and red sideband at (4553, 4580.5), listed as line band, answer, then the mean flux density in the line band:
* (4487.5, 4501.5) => -1.2 AA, 15.6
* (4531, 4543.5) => 1.6 AA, 14.8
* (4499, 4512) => -2.9 AA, 18.4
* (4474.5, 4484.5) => -1.3 AA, 15.4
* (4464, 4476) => -1.9 AA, 15.1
